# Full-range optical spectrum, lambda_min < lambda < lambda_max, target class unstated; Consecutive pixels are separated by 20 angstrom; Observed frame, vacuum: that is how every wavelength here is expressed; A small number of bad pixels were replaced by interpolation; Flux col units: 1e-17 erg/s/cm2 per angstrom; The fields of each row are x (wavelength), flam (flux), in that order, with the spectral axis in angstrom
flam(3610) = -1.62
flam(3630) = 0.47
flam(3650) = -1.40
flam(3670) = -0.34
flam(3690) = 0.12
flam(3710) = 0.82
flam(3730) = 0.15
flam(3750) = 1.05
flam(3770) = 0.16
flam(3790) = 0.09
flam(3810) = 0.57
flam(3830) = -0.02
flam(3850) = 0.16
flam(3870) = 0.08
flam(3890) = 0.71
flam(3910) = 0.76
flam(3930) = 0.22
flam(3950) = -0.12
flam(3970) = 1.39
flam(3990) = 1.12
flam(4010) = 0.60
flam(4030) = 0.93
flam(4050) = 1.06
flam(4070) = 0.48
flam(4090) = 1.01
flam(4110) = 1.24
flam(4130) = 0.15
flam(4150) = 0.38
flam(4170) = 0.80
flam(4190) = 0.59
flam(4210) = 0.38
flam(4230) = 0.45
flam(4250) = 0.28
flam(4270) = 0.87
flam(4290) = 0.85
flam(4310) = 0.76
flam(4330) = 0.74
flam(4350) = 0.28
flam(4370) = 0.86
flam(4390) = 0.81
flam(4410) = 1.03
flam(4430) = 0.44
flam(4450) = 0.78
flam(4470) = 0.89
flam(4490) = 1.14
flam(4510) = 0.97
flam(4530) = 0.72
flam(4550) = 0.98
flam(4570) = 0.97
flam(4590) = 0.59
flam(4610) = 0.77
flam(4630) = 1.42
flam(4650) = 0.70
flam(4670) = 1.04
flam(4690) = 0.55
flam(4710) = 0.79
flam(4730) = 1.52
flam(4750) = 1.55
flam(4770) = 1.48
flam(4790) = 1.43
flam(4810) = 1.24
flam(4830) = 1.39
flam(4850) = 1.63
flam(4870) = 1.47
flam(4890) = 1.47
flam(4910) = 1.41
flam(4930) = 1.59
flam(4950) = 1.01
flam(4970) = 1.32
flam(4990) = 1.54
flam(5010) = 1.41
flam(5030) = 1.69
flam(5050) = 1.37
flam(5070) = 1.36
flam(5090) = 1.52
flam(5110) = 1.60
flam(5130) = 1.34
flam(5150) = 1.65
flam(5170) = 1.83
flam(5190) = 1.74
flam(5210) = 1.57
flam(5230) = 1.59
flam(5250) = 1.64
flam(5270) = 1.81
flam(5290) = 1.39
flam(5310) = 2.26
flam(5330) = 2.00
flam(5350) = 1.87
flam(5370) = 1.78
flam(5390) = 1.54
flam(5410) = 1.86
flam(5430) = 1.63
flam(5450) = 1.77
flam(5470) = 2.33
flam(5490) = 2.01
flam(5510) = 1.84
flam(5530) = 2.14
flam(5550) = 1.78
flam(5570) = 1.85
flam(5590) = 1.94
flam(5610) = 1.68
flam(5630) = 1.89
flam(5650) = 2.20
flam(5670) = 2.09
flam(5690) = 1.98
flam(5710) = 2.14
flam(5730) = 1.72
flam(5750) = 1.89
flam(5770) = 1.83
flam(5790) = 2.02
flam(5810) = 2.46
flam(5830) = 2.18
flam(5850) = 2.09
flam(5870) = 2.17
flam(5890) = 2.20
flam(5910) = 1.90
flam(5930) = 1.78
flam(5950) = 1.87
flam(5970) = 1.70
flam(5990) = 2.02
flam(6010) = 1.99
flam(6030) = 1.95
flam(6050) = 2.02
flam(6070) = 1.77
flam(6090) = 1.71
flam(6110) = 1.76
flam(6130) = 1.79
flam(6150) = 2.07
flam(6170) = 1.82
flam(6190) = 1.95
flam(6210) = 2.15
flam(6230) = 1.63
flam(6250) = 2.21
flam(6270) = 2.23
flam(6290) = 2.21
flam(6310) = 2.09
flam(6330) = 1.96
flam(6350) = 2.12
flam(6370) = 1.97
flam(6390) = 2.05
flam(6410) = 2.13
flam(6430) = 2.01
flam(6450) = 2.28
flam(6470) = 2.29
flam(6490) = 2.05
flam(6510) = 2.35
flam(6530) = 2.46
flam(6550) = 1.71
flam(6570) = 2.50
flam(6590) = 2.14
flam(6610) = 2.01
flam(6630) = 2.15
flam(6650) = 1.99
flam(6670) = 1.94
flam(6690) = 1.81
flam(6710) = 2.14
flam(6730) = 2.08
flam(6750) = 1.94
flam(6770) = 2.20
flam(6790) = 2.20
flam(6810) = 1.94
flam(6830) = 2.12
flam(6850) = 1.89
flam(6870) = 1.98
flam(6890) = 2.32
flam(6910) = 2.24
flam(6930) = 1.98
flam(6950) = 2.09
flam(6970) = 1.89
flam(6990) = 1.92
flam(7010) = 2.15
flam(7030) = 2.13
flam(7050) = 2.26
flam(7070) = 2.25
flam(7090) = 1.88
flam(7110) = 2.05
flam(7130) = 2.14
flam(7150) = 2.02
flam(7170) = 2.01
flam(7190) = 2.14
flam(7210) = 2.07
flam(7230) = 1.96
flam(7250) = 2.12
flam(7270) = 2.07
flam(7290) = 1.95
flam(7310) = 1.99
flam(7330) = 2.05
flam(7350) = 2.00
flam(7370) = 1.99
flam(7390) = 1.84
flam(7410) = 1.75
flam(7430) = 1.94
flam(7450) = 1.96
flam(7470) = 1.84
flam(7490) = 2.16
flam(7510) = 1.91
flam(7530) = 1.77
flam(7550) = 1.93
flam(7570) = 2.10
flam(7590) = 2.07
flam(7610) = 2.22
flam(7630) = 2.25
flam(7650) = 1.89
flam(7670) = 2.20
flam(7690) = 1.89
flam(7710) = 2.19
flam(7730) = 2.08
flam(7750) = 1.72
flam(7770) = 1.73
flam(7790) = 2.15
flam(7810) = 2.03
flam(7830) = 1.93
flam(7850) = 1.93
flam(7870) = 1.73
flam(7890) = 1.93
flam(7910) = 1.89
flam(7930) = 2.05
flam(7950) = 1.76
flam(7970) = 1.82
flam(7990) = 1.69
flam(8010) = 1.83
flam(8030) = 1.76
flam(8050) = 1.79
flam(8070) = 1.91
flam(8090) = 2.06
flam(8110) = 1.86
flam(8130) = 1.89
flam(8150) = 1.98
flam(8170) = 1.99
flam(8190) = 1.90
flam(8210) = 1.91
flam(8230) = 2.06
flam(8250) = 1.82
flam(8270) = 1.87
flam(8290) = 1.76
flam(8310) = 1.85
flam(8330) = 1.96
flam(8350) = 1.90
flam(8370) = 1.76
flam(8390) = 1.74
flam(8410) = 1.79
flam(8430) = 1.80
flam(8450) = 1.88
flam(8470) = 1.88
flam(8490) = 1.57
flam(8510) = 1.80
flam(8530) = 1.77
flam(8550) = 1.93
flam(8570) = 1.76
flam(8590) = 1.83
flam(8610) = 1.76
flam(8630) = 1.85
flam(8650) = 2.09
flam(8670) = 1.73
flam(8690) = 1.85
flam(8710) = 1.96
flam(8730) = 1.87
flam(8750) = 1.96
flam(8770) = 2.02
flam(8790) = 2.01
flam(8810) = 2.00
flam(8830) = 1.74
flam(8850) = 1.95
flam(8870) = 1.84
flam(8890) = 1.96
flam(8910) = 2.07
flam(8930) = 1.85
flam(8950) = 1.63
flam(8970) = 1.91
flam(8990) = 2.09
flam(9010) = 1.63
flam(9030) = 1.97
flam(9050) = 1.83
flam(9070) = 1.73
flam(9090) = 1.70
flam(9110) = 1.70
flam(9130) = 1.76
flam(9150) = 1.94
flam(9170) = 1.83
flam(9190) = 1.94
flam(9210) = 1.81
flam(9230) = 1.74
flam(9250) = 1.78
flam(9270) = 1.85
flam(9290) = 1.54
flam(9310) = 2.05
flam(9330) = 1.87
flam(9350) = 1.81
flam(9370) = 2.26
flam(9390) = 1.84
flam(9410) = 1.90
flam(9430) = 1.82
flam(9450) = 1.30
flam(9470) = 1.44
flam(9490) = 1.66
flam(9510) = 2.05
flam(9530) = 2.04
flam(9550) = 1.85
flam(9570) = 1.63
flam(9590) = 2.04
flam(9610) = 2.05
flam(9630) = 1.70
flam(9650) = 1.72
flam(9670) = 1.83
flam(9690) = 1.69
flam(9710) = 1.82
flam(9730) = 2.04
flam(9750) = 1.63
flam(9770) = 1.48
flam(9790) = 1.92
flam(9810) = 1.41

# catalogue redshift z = 0.18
